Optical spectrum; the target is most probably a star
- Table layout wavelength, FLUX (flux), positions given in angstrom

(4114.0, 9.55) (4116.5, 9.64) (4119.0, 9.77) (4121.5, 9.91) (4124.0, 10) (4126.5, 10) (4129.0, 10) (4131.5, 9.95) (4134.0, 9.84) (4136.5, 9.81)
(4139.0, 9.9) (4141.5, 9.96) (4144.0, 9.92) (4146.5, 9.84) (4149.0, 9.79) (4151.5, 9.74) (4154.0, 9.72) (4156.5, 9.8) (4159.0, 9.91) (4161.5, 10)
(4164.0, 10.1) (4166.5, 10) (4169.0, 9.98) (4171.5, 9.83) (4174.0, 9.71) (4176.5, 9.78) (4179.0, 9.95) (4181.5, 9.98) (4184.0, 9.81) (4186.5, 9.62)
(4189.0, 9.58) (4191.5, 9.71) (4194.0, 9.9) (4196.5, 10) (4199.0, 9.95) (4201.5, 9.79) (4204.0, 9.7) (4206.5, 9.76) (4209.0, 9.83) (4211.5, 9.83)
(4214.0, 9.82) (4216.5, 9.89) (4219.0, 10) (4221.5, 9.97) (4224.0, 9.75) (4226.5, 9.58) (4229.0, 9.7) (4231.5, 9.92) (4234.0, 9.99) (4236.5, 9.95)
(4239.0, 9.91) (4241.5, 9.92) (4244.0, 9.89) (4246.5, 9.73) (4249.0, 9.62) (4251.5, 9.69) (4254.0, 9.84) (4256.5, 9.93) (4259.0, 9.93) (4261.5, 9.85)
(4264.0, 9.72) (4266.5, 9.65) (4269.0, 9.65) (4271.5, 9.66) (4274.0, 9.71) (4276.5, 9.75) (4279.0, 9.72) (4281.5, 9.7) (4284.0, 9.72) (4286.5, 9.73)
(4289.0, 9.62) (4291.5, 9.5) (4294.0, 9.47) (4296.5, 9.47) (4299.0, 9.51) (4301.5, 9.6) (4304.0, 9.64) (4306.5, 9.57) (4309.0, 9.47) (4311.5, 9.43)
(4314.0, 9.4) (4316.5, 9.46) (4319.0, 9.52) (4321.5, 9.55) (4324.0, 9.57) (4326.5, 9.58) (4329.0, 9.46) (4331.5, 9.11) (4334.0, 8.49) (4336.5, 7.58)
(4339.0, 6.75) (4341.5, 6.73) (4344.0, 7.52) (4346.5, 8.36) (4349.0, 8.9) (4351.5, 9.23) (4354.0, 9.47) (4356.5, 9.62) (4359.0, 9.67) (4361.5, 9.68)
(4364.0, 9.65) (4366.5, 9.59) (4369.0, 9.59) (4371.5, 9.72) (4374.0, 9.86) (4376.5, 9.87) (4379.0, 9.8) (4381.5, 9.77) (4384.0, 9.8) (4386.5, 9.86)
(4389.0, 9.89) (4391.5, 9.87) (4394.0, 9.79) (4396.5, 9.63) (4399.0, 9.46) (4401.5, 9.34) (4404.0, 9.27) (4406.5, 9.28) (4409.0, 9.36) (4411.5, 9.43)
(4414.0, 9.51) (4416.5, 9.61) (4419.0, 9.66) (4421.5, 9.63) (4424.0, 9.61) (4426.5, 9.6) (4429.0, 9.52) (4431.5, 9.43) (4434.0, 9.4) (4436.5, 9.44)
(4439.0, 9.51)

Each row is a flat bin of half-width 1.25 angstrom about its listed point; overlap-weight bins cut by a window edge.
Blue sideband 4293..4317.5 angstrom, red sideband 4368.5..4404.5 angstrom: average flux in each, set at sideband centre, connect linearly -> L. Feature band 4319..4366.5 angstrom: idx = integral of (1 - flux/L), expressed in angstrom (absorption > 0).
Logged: 3.63 angstrom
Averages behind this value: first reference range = 9.5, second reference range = 9.71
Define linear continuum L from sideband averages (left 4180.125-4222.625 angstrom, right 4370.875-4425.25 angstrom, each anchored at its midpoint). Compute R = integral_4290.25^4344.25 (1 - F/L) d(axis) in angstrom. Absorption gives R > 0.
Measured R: 3.74 angstrom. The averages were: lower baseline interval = 9.83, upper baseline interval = 9.64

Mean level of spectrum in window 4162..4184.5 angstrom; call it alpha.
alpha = 9.91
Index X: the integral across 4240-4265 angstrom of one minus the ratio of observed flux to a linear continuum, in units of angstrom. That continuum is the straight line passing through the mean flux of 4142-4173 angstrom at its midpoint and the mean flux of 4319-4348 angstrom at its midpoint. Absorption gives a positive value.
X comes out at -1.9 angstrom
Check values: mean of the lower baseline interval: 9.89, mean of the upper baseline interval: 8.48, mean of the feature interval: 9.81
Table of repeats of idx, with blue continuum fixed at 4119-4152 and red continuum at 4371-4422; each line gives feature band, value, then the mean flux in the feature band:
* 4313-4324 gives 0.25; 9.49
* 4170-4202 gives 0.09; 9.82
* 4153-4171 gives -0.11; 9.93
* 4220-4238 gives -0.07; 9.84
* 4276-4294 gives 0.16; 9.66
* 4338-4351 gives 2.59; 7.76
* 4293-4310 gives 0.34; 9.53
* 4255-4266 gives -0.08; 9.84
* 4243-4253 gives 0.05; 9.73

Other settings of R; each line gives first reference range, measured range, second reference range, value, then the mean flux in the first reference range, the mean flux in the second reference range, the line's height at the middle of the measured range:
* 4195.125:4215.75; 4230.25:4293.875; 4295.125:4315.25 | -0.76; 9.84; 9.51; 9.65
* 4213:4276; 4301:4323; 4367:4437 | 0.48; 9.81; 9.61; 9.72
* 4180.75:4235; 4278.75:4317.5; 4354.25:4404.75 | 0.75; 9.82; 9.69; 9.75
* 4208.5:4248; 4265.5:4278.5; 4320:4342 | -0.51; 9.85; 8.61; 9.32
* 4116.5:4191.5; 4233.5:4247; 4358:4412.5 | -0.17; 9.86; 9.65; 9.78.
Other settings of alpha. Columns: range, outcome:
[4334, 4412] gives 9.22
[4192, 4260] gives 9.84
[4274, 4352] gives 9.14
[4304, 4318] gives 9.48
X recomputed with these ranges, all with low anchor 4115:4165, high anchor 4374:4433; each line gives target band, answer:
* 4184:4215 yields 0.08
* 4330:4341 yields 1.99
